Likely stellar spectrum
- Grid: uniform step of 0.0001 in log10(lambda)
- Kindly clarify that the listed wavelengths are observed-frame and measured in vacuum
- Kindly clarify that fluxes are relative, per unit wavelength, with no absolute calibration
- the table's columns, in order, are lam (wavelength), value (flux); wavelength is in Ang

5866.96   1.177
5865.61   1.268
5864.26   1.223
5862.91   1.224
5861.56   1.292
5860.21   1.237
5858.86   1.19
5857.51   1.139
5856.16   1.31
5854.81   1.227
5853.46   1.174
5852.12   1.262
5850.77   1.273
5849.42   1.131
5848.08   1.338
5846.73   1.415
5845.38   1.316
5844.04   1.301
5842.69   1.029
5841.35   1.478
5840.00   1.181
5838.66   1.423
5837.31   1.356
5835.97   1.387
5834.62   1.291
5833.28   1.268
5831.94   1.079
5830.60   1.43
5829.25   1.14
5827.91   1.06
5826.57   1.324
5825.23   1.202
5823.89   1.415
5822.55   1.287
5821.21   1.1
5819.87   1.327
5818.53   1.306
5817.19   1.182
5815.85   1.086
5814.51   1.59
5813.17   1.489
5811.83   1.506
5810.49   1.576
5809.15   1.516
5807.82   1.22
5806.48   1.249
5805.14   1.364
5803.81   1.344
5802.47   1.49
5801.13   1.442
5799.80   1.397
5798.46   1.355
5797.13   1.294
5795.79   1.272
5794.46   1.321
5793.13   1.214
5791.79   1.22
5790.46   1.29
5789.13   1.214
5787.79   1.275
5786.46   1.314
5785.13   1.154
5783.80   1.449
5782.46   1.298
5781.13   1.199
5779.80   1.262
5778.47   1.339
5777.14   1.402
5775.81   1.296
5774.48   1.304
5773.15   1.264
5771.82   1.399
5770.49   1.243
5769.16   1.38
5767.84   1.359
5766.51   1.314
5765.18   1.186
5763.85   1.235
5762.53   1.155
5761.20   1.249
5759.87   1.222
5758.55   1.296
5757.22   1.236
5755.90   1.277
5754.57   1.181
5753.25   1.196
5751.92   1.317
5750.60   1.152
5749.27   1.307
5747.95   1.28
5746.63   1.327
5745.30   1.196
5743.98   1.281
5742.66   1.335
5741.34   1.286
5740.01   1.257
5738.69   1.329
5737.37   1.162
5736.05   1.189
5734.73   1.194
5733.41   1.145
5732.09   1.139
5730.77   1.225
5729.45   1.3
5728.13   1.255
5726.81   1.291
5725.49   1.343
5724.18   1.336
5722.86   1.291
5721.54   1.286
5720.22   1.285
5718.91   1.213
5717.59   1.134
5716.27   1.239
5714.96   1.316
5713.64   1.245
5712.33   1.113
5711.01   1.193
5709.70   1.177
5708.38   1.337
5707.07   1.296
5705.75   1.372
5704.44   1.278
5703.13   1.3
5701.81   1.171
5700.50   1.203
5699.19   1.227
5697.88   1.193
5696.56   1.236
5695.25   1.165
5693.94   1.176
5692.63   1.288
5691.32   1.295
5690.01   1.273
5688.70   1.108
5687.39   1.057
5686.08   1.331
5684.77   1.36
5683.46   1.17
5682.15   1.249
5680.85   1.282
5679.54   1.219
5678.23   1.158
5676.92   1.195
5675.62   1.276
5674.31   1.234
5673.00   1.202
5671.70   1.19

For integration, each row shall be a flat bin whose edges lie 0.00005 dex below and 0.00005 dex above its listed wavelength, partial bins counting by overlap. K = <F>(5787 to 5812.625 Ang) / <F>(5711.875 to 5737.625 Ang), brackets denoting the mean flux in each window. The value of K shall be 1.09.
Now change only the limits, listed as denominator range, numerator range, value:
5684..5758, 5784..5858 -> 1.04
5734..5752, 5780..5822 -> 1.05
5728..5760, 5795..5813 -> 1.12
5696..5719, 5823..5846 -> 1.03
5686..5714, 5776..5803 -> 1.07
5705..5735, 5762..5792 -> 1.03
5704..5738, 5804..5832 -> 1.05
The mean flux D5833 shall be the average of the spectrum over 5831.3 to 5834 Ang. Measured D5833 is 1.18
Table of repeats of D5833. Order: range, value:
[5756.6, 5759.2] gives 1.26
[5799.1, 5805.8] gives 1.41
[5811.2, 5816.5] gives 1.42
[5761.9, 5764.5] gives 1.2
